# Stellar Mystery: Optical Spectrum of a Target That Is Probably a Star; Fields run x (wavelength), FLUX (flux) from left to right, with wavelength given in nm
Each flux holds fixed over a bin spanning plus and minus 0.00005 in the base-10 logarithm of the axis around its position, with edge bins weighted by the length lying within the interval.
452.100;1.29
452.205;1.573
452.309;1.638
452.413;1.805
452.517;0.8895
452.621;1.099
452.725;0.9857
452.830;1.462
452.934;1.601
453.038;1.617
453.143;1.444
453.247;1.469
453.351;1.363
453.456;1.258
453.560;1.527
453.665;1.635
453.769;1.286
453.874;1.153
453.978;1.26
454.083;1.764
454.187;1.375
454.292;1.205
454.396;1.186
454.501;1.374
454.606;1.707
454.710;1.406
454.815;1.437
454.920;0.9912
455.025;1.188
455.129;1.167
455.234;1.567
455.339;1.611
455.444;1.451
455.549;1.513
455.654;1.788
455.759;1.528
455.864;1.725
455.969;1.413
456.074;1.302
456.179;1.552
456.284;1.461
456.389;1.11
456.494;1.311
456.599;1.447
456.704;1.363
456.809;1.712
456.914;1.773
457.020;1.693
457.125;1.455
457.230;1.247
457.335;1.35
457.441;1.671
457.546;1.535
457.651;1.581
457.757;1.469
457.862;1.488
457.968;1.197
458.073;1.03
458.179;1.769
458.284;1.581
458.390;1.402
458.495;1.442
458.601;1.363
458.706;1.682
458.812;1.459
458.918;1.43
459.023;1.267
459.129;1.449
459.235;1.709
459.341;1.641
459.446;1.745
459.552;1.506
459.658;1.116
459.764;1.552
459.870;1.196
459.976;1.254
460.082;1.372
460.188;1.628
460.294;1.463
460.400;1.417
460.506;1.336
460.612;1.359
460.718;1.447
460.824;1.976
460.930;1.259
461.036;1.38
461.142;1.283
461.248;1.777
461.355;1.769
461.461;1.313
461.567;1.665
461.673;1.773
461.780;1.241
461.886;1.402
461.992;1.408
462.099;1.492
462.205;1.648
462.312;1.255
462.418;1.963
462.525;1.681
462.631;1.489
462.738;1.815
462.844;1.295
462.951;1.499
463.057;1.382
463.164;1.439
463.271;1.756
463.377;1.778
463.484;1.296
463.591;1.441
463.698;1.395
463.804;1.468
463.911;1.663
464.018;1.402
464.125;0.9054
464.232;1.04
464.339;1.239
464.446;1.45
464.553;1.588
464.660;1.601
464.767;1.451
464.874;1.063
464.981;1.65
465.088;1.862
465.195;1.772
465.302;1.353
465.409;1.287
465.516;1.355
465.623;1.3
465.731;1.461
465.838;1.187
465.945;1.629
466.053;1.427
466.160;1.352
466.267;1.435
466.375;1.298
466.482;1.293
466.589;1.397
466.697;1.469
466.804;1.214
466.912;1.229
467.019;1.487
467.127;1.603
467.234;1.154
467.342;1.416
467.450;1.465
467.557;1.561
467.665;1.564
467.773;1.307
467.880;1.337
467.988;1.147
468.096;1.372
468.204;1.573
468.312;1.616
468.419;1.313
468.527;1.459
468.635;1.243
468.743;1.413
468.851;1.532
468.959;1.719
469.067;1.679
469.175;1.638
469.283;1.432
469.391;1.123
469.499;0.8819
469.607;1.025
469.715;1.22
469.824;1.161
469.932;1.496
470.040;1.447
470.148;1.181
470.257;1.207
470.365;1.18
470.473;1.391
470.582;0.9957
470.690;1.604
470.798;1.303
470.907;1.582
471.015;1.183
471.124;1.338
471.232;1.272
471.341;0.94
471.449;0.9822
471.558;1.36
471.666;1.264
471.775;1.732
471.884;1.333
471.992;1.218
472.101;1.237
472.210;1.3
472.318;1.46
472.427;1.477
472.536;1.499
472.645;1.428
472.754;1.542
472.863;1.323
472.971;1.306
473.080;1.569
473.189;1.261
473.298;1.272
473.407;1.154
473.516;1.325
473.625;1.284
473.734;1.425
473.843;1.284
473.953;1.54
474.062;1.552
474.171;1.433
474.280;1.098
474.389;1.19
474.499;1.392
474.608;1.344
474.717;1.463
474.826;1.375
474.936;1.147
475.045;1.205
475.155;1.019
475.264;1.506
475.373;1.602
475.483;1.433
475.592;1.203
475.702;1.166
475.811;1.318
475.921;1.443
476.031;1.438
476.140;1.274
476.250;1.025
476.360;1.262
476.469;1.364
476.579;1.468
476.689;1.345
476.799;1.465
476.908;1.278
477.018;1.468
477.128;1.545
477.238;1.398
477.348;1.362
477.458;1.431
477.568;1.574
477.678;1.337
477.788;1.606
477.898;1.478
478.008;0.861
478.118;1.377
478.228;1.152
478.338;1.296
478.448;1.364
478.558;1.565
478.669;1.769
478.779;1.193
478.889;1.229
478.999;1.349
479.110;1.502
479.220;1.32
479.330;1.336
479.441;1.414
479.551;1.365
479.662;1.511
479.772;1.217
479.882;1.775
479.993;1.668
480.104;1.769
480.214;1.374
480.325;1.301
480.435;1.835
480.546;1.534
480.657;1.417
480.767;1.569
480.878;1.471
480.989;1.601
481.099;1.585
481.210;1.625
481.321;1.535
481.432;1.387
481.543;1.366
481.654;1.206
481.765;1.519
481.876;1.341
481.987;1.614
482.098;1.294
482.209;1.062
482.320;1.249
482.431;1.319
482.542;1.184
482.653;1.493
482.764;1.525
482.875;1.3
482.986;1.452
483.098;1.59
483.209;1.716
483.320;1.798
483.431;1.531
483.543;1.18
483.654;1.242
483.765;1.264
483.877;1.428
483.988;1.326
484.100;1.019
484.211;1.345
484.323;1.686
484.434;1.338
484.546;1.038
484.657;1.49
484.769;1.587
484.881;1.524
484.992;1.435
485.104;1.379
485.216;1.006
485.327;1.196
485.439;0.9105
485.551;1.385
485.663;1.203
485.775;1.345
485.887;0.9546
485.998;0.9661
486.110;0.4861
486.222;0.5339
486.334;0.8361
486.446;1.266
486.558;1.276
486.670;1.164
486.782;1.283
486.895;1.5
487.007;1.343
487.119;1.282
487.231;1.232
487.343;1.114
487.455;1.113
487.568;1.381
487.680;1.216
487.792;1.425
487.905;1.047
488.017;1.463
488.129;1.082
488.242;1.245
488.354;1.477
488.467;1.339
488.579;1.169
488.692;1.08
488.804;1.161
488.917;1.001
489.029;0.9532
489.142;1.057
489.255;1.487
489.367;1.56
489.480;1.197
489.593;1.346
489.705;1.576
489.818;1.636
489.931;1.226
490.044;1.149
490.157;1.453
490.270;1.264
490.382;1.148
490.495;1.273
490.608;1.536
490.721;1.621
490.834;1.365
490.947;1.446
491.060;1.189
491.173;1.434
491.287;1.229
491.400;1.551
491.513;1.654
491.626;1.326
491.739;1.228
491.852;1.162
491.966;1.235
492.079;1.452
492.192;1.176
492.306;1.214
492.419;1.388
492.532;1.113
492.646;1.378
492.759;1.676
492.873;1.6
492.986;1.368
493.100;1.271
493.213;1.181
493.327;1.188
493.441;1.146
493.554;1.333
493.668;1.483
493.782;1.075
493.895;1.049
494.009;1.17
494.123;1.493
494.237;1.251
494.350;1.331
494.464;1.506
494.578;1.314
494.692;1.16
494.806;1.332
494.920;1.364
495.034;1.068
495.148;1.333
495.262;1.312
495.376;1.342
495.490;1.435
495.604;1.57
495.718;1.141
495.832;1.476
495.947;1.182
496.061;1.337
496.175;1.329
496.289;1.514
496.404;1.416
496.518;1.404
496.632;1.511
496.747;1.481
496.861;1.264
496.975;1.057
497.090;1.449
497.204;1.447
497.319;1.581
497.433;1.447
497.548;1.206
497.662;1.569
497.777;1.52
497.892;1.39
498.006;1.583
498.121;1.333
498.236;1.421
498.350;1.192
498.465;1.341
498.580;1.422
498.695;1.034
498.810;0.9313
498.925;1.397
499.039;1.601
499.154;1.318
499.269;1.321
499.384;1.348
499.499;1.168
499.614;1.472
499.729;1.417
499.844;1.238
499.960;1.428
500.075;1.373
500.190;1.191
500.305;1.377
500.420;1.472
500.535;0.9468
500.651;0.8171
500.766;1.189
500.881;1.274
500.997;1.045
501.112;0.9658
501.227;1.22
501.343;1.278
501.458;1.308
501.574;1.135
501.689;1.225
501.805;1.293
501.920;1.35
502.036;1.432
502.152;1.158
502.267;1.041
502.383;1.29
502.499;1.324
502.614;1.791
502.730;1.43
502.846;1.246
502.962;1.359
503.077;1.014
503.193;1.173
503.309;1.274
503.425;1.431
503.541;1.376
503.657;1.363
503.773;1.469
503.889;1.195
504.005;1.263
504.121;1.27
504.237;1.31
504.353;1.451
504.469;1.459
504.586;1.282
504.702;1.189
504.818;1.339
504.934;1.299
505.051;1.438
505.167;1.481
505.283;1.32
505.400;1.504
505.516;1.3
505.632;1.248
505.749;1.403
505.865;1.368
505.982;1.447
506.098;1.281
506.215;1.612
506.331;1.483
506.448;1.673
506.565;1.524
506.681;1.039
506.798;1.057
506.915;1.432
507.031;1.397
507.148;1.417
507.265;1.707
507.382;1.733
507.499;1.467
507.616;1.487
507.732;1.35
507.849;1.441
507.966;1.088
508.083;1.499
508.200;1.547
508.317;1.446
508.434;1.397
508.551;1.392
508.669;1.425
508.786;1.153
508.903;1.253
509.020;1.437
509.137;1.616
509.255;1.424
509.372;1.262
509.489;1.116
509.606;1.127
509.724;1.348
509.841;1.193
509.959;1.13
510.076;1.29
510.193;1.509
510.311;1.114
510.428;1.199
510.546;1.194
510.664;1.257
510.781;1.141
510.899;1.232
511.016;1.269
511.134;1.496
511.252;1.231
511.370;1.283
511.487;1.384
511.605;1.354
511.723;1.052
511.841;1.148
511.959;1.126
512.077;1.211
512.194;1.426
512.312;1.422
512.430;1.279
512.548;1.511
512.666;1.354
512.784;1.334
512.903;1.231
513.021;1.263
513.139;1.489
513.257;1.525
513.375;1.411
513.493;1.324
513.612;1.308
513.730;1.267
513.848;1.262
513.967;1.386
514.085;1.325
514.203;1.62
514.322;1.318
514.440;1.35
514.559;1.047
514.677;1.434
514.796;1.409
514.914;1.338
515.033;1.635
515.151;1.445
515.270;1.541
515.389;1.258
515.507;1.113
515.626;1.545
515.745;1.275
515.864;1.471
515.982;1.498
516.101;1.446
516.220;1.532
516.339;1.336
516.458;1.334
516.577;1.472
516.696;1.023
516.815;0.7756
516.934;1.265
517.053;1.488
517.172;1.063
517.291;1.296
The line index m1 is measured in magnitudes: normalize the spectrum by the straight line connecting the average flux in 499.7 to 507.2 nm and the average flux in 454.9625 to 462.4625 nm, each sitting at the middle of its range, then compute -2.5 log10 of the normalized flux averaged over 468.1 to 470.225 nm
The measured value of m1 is 0.05 mag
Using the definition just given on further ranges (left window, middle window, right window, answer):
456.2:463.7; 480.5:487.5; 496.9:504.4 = 0.05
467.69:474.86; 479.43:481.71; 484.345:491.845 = -0.16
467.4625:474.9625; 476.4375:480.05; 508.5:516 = -0.05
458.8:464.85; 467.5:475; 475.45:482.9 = 0.07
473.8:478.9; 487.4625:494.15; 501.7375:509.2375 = 0.05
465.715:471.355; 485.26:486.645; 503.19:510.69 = 0.30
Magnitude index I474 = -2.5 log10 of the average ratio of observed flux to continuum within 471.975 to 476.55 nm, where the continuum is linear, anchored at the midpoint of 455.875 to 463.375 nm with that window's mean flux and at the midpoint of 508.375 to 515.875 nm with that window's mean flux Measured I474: 0.079 mag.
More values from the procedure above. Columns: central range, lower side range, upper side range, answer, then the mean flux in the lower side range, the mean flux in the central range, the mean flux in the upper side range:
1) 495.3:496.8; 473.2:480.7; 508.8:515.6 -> -0.039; 1.38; 1.39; 1.32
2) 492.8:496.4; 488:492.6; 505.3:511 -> 0.004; 1.31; 1.31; 1.36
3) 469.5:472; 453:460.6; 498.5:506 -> 0.103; 1.44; 1.27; 1.3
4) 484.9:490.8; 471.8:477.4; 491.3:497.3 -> 0.092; 1.35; 1.23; 1.33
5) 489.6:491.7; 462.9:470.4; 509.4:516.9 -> -0.030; 1.4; 1.39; 1.31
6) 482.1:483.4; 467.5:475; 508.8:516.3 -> -0.064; 1.35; 1.42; 1.33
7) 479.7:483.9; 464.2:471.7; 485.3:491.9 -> -0.135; 1.37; 1.46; 1.25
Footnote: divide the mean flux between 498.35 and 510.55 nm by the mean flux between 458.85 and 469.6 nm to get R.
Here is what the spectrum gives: 0.92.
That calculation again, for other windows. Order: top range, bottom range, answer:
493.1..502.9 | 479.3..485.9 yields 0.93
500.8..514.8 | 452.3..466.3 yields 0.92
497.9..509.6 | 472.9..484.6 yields 0.96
